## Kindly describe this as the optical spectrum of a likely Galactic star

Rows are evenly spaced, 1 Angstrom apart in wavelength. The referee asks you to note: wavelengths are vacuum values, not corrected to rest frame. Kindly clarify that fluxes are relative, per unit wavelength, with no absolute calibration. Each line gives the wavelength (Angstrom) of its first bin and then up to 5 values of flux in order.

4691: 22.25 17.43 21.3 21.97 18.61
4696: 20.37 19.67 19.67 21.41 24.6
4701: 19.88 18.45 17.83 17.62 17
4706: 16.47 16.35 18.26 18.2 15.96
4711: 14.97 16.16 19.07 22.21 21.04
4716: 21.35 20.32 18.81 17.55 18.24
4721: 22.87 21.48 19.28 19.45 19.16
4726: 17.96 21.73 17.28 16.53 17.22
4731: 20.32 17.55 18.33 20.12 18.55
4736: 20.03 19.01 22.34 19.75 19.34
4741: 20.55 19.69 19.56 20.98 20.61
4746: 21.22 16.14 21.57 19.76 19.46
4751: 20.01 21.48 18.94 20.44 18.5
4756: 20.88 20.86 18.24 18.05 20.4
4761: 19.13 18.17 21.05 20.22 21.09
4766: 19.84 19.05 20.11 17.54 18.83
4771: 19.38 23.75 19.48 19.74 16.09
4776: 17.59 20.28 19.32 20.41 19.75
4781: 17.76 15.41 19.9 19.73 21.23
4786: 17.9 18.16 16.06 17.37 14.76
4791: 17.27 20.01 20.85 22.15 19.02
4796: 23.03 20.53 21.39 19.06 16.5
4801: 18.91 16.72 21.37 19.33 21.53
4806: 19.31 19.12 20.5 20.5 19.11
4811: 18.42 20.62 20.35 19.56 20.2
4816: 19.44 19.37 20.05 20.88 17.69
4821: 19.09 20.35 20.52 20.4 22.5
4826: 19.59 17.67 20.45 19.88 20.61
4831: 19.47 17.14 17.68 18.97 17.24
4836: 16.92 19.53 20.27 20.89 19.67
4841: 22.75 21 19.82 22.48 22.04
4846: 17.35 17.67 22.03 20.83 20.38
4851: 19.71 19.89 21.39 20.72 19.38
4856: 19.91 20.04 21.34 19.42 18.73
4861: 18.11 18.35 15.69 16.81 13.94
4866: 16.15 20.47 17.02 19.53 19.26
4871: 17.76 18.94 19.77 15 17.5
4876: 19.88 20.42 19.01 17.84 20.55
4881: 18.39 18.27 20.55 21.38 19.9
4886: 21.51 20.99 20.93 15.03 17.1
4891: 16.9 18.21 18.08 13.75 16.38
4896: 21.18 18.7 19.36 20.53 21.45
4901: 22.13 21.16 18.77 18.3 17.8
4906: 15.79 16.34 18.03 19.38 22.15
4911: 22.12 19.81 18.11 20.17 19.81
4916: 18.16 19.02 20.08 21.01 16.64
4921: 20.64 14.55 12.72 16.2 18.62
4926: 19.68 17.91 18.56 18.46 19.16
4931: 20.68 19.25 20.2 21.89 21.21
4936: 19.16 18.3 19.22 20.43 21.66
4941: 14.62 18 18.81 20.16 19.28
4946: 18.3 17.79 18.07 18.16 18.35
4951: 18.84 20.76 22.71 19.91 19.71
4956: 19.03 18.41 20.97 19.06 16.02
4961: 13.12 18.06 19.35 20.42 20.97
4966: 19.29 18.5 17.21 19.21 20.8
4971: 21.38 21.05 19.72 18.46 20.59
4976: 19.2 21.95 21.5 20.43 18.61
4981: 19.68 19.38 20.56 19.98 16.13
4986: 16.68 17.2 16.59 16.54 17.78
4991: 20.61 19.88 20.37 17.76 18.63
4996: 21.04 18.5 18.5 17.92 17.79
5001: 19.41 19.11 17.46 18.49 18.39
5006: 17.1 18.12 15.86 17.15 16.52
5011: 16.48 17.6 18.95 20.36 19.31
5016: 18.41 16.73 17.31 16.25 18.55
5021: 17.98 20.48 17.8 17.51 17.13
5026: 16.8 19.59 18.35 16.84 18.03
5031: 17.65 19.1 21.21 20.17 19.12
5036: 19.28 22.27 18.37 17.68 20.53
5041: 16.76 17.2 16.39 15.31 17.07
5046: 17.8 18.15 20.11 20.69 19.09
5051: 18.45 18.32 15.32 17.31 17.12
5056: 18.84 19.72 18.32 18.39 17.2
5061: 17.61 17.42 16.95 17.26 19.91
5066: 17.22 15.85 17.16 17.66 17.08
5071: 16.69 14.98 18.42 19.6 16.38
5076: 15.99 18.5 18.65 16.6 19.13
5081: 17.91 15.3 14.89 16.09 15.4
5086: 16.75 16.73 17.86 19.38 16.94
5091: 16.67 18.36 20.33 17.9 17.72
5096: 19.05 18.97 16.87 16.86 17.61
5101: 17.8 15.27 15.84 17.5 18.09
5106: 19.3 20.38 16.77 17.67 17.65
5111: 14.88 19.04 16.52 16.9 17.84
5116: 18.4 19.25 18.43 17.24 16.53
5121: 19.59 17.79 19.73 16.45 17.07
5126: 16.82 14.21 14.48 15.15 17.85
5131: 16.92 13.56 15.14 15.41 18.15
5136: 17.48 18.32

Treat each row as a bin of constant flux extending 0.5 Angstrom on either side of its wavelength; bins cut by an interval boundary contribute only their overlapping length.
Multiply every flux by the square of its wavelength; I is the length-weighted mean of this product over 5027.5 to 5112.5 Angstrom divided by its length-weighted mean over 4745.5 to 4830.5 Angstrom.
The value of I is 1.0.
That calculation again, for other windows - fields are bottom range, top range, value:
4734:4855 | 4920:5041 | 1.03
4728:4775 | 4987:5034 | 1.03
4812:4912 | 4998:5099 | 1.00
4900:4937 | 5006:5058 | 1.00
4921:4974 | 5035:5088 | 0.98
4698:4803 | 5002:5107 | 1.05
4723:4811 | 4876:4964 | 1.04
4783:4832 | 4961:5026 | 1.03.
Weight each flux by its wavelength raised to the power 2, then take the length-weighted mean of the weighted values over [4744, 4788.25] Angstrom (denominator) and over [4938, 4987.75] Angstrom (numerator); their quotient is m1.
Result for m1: 1.07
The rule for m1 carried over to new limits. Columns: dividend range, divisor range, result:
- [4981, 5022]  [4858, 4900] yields 1.03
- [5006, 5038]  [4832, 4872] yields 1.02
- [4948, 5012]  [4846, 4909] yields 1.04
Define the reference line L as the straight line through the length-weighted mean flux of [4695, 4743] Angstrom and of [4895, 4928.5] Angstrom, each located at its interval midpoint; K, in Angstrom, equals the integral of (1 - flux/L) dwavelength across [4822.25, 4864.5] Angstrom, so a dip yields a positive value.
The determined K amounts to -1.5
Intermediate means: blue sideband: 19.1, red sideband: 18.9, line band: 19.7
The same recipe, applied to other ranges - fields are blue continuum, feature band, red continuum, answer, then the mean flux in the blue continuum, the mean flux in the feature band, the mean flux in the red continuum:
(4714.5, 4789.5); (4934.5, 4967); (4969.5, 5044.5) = -0.4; 19.4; 19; 18.6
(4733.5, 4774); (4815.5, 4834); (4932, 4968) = 0.0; 19.9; 19.6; 19.1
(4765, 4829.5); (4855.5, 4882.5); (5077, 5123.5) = 0.8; 19.4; 18.4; 17.6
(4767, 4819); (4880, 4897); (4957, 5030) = 0.2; 19.3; 18.7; 18.6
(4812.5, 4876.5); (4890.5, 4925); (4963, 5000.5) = 1.2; 19.3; 18.6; 19.2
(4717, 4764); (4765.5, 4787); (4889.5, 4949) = 0.3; 19.6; 19.2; 18.8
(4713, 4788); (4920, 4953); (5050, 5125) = -0.6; 19.5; 18.8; 17.6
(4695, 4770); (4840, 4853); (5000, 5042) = -1.1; 19.4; 20.5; 18.3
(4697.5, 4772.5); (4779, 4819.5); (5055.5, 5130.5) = -0.6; 19.4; 19.3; 17.5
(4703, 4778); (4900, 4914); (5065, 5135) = -0.8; 19.3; 19.3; 17.3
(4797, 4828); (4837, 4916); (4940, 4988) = 0.9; 19.7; 19.2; 19.1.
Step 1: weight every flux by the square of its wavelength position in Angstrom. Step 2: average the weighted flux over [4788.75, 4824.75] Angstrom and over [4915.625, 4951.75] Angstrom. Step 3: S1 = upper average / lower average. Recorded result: 1.01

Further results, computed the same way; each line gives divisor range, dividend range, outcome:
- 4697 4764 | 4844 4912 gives 1.05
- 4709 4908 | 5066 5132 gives 1.01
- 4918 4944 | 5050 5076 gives 0.99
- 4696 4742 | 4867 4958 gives 1.07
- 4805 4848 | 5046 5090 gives 0.98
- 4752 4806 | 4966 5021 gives 1.05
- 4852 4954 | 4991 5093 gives 1.00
